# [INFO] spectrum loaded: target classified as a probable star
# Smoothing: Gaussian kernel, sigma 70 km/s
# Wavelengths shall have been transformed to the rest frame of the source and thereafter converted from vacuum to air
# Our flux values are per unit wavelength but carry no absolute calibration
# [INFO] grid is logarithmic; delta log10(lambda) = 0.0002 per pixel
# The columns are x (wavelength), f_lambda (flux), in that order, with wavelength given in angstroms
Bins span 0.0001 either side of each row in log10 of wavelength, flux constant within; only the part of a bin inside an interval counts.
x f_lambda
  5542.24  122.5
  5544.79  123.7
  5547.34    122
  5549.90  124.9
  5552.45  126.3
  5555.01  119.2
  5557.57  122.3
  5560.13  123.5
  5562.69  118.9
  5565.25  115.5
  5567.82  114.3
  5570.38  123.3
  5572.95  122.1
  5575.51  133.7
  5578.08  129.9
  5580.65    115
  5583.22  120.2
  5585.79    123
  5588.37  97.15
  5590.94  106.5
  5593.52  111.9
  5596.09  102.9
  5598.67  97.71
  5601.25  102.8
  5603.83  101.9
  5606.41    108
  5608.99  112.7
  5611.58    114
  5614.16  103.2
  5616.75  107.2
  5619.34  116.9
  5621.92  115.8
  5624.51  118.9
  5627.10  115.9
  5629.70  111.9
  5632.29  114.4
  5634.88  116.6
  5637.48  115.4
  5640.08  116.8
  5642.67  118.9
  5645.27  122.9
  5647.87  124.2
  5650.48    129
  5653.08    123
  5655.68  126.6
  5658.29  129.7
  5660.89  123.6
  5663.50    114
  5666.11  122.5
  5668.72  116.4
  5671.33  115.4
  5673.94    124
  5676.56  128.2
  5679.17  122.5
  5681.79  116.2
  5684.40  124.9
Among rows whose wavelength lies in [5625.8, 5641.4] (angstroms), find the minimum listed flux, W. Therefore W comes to 111.9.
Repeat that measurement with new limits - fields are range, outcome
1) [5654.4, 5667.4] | 114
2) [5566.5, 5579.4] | 114.3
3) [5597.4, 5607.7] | 97.71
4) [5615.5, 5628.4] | 107.2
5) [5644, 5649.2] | 122.9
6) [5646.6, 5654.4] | 123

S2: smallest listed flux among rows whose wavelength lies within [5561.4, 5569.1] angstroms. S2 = 114.3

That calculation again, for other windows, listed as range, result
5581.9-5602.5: 97.15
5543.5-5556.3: 119.2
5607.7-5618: 103.2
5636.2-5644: 115.4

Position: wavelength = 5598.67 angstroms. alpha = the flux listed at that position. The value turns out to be 97.71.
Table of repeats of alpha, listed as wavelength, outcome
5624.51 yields 118.9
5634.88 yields 116.6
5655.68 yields 126.6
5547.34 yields 122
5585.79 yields 123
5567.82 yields 114.3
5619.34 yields 116.9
